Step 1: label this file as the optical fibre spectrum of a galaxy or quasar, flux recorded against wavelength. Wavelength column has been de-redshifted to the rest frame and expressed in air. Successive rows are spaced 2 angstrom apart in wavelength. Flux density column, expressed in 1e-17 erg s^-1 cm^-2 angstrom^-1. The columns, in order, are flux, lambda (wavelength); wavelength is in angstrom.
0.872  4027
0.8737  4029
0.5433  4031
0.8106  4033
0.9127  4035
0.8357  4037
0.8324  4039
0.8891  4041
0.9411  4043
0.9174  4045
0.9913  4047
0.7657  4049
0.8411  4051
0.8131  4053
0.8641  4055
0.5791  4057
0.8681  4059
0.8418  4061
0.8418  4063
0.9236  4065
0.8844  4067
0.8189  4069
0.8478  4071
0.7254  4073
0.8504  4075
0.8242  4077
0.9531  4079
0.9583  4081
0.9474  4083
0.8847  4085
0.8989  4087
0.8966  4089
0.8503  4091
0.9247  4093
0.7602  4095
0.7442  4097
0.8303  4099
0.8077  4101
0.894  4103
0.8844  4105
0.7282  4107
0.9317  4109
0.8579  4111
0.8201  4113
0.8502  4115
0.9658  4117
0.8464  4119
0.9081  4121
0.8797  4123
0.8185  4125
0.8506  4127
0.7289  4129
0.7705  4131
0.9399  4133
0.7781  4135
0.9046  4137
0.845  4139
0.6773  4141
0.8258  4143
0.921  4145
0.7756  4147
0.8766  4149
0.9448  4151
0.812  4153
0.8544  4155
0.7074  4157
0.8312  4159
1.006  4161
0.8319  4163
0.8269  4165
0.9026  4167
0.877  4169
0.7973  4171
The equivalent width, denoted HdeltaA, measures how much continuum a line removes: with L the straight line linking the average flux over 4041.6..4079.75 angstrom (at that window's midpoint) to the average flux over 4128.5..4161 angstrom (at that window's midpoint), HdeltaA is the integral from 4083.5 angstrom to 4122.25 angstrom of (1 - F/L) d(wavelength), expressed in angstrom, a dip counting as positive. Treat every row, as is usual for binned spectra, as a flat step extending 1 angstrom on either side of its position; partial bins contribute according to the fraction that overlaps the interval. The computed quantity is -0.9 angstrom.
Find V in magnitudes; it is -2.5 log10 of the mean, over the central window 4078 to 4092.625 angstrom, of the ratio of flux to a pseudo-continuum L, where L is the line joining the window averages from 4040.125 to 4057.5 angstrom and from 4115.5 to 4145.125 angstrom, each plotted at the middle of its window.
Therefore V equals -0.08 mag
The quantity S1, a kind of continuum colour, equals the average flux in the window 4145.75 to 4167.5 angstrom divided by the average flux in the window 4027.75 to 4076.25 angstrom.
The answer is 1.0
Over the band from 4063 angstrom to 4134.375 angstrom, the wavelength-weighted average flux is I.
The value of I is 0.857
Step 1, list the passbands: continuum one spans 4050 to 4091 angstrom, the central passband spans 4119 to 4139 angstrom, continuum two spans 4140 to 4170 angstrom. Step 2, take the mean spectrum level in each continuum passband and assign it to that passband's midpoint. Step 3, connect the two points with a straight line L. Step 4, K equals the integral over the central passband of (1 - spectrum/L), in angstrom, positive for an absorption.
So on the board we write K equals 0.1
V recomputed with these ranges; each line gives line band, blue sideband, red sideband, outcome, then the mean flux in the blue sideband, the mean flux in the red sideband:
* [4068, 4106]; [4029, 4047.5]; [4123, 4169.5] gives -0.02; 0.85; 0.84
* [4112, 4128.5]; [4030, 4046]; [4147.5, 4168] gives -0.02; 0.835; 0.857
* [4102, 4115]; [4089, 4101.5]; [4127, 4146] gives -0.04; 0.826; 0.823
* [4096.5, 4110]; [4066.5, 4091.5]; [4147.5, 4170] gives 0.04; 0.873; 0.859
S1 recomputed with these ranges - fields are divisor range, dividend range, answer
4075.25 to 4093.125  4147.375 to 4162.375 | 0.95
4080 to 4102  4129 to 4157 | 0.96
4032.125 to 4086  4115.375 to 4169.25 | 0.99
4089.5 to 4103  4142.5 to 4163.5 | 1.03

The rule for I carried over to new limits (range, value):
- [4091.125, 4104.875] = 0.832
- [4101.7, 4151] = 0.847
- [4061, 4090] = 0.874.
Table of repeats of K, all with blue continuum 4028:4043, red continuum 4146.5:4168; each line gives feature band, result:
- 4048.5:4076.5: 0.3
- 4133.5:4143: 0.4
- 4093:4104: 0.3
